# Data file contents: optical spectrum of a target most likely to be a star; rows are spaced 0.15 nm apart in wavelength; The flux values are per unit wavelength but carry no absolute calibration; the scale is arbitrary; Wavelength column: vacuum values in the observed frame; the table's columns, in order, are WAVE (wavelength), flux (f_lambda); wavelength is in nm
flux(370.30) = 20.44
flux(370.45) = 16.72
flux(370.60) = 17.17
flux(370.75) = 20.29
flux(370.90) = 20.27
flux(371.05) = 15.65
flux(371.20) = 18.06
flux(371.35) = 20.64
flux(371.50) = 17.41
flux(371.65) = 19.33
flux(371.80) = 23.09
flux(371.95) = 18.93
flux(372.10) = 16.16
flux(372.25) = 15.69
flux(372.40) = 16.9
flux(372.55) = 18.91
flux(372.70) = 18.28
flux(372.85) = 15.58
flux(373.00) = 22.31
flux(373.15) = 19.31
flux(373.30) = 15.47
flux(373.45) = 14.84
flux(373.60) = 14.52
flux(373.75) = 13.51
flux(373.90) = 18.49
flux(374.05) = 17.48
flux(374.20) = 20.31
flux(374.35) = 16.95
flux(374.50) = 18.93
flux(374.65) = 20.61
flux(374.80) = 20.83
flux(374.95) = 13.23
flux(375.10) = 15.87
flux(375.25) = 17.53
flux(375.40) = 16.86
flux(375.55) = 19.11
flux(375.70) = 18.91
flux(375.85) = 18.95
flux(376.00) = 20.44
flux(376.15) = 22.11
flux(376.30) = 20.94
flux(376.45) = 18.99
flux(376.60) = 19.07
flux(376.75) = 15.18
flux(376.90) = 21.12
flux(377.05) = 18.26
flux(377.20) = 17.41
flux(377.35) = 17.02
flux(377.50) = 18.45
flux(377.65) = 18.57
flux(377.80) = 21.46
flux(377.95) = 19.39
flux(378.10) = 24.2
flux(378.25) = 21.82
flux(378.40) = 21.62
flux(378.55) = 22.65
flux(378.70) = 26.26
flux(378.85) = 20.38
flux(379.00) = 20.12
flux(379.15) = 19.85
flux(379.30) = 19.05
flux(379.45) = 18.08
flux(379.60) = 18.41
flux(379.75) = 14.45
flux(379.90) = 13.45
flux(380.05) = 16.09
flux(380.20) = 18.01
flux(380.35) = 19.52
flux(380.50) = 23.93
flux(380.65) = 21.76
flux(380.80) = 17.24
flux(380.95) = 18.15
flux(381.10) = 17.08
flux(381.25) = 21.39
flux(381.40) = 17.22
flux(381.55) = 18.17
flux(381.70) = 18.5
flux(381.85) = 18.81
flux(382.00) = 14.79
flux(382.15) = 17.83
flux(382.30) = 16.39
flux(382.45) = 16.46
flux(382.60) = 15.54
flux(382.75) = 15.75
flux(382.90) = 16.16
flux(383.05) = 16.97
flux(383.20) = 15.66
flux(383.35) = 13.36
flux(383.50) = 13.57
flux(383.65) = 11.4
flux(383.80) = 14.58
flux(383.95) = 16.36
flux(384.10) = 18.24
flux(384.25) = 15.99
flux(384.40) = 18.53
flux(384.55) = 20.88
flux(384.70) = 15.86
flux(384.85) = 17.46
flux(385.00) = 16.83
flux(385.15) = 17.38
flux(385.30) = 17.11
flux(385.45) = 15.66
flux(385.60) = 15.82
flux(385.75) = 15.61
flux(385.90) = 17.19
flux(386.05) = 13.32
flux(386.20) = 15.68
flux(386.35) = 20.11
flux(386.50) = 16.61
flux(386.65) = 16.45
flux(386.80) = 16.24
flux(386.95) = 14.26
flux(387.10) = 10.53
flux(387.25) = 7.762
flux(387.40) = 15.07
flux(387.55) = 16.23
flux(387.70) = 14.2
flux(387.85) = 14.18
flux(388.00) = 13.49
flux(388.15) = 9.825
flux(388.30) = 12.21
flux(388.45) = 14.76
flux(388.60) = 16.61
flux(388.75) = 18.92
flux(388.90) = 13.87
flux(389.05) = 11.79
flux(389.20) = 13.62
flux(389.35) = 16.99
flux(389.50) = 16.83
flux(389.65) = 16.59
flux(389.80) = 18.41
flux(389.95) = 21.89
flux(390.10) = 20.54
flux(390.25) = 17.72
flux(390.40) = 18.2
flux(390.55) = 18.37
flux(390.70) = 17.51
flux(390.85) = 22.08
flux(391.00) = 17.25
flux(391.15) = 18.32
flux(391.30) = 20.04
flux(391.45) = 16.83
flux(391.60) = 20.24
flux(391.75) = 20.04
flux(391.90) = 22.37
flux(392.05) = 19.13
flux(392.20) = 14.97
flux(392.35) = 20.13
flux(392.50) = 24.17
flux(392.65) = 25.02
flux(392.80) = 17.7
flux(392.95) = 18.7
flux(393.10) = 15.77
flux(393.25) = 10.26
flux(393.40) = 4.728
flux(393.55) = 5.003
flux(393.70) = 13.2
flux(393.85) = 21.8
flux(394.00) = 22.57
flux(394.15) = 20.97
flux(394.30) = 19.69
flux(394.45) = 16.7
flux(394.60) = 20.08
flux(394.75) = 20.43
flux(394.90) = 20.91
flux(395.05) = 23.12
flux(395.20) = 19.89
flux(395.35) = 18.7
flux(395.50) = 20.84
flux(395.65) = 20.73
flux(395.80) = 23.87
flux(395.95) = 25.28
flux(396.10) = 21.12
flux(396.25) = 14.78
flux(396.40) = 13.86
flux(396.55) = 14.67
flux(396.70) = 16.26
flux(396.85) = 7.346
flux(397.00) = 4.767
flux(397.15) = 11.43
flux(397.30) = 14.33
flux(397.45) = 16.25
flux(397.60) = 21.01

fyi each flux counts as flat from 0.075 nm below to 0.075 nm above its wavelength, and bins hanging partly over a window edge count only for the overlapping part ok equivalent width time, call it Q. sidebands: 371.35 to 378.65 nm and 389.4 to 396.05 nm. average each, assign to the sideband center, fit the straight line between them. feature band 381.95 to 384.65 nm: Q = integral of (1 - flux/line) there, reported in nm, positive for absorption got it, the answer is 0.39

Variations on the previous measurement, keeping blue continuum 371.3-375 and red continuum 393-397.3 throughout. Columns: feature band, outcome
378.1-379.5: -0.294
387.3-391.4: 0.138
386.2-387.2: 0.098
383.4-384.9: 0.095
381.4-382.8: 0.038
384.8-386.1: 0.071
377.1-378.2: -0.115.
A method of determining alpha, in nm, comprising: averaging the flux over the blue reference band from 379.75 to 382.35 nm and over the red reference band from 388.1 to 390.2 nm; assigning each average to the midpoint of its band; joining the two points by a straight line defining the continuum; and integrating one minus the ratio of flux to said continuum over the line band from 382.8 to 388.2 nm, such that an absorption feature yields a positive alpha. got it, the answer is 0.48 nm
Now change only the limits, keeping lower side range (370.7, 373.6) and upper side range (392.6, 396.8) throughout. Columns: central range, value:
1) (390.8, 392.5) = -0.131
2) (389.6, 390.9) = -0.072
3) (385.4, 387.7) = 0.380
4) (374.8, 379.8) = -0.330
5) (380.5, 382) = -0.056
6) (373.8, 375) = -0.015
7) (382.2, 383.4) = 0.146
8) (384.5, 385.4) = 0.031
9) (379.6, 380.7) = -0.001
